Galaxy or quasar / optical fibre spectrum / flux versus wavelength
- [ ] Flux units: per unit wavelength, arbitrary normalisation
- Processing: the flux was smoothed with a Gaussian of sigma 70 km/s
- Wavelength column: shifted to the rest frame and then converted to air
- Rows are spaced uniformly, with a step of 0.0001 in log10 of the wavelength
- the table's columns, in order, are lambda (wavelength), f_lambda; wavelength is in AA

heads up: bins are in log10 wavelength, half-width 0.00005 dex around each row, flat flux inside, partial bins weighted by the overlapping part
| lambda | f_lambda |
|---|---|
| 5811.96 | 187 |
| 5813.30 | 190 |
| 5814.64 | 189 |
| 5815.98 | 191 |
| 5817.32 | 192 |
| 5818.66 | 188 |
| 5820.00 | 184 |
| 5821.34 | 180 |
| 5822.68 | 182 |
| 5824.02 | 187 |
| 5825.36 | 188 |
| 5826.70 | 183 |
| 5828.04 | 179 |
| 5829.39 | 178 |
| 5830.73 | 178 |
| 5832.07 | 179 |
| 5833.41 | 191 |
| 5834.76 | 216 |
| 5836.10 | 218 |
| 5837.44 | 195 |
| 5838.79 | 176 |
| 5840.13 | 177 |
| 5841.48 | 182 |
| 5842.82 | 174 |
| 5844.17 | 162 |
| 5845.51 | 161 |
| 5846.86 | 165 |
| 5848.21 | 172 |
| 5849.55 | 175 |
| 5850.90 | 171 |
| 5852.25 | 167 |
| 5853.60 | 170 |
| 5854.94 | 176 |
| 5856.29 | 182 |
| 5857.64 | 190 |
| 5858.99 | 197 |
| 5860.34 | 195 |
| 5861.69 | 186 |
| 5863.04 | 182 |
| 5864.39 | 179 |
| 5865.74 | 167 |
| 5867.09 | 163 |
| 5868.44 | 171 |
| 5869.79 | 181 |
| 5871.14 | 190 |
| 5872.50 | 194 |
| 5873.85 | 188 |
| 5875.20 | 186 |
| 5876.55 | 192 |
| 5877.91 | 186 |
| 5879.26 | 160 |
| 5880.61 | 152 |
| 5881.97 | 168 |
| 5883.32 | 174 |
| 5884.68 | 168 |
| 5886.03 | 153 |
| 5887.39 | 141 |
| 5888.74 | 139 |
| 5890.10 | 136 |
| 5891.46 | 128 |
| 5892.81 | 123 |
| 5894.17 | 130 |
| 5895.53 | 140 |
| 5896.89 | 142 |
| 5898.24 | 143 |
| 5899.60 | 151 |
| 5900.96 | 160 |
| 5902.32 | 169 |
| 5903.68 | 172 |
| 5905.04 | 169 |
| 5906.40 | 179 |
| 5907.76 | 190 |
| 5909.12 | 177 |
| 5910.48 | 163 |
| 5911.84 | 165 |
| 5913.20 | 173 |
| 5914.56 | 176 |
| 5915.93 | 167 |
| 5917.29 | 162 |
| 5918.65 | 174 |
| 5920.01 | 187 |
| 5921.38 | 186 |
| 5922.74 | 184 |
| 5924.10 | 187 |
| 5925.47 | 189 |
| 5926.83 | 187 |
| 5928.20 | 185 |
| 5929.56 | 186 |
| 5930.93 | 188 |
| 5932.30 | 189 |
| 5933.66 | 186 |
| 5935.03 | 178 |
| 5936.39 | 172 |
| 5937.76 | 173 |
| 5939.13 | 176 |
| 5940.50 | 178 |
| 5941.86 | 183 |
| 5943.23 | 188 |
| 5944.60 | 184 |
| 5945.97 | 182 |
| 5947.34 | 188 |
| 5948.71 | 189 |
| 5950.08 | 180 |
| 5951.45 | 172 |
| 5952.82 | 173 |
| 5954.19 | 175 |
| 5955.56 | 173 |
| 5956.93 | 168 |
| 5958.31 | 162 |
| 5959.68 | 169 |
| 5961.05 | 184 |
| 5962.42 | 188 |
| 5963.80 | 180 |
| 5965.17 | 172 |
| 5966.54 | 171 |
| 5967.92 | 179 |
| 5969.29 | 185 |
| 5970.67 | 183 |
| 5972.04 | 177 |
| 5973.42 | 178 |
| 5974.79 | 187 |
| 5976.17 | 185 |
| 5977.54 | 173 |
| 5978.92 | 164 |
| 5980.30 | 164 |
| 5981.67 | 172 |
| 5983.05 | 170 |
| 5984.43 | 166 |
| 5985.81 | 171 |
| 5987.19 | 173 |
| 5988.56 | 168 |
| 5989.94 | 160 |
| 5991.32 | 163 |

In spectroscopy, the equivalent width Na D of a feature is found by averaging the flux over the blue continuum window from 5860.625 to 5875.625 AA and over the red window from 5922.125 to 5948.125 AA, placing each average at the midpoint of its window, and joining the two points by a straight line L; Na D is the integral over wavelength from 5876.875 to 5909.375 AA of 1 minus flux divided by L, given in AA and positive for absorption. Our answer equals 4.6 AA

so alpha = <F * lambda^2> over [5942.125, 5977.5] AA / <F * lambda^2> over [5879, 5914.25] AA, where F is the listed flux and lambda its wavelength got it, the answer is 1.2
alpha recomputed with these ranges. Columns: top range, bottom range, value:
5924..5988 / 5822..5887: 1.03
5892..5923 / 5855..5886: 0.93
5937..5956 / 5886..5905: 1.26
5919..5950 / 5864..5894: 1.14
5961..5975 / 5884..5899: 1.32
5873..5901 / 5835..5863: 0.87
